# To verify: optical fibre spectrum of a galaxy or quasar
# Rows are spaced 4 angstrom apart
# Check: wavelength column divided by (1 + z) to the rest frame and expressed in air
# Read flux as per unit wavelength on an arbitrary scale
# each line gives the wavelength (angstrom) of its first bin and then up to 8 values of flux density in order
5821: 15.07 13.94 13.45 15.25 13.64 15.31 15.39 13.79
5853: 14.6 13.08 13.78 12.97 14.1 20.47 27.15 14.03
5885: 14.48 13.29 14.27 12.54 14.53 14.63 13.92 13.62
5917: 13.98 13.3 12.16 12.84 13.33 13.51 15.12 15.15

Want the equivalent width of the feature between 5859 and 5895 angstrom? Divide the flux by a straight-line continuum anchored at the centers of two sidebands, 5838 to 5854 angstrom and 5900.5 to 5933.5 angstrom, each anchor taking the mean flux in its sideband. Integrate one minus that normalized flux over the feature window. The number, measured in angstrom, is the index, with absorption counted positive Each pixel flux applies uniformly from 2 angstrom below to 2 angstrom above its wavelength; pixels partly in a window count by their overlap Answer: -4.69 angstrom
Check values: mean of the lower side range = 14.7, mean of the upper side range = 13.6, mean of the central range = 16.1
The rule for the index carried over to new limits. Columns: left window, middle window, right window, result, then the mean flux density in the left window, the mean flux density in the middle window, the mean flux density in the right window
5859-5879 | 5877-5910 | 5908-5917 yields 1.62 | 17.7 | 14.8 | 13.8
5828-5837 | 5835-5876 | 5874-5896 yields 0.87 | 14.3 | 15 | 16.6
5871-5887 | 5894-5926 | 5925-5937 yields 3.61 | 19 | 13.7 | 13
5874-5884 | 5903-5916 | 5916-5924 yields 0.87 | 20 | 14.1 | 13.4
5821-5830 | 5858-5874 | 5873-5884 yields 3.25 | 14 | 14.9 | 20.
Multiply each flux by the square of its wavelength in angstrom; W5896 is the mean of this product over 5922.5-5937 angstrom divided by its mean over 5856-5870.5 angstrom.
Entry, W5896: 1.0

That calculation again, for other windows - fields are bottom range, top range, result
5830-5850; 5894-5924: 0.96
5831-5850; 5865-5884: 1.24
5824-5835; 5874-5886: 1.36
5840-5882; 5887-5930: 0.86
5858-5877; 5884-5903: 0.84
